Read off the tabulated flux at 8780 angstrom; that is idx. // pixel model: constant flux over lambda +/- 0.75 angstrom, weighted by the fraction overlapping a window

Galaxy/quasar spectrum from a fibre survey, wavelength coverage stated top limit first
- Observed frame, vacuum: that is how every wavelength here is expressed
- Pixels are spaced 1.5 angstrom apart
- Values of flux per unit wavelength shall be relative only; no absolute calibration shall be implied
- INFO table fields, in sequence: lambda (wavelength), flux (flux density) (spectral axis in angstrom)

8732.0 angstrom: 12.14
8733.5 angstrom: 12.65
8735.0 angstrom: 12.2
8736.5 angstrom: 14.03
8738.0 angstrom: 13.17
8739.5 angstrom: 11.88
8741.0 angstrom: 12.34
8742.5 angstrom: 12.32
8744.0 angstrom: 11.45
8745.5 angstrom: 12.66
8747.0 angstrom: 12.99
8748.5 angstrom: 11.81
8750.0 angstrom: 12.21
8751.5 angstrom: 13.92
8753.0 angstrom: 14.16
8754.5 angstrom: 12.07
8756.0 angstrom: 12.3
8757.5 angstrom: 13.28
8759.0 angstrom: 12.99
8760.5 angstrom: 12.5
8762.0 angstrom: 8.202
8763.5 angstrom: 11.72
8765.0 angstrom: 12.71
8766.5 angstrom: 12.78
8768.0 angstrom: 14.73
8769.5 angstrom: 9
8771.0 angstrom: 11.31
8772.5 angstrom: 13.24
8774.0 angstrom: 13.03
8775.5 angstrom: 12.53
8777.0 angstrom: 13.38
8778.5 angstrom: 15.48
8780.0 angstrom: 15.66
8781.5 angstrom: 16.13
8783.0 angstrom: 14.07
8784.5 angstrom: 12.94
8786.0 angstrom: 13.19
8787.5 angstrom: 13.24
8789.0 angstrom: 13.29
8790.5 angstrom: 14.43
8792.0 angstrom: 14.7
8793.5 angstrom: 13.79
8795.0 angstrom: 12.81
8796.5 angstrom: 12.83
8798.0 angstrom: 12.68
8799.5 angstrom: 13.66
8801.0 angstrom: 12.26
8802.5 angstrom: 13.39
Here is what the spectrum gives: 15.66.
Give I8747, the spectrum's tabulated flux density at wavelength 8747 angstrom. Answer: 12.99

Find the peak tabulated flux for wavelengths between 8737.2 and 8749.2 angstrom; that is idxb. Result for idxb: 13.17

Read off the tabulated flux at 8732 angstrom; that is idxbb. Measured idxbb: 12.14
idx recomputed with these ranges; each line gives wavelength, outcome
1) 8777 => 13.38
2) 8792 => 14.7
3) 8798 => 12.68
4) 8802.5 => 13.39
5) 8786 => 13.19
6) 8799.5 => 13.66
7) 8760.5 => 12.5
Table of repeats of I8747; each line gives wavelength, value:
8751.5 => 13.92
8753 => 14.16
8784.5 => 12.94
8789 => 13.29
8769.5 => 9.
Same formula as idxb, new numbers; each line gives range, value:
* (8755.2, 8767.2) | 13.28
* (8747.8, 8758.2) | 14.16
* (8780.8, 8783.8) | 16.13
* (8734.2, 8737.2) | 14.03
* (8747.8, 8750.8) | 12.21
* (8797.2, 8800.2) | 13.66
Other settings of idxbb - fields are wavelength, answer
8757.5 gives 13.28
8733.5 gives 12.65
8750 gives 12.21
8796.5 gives 12.83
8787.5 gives 13.24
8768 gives 14.73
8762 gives 8.202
